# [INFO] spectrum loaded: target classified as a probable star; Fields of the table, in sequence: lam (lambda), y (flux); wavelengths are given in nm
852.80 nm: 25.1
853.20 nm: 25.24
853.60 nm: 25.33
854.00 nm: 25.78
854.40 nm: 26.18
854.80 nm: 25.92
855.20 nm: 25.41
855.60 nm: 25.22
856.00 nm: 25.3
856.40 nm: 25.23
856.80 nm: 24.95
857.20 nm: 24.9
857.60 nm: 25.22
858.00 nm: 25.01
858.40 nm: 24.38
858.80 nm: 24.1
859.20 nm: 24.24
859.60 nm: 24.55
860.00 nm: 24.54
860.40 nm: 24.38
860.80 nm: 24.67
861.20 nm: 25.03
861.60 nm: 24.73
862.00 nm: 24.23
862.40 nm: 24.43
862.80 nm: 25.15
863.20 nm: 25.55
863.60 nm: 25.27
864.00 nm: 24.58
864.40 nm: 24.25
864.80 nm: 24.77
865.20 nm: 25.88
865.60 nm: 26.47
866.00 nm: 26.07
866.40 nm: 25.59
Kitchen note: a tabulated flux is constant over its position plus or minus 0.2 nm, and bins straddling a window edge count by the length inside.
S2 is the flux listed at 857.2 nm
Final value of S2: 24.9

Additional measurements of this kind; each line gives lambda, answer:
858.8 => 24.1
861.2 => 25.03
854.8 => 25.92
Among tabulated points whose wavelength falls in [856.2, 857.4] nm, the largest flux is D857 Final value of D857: 25.23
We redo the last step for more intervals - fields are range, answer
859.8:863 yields 25.15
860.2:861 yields 24.67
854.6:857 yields 25.92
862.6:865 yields 25.55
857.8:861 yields 25.01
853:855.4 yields 26.18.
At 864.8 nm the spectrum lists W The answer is 24.77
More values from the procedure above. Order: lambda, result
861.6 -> 24.73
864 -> 24.58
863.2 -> 25.55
